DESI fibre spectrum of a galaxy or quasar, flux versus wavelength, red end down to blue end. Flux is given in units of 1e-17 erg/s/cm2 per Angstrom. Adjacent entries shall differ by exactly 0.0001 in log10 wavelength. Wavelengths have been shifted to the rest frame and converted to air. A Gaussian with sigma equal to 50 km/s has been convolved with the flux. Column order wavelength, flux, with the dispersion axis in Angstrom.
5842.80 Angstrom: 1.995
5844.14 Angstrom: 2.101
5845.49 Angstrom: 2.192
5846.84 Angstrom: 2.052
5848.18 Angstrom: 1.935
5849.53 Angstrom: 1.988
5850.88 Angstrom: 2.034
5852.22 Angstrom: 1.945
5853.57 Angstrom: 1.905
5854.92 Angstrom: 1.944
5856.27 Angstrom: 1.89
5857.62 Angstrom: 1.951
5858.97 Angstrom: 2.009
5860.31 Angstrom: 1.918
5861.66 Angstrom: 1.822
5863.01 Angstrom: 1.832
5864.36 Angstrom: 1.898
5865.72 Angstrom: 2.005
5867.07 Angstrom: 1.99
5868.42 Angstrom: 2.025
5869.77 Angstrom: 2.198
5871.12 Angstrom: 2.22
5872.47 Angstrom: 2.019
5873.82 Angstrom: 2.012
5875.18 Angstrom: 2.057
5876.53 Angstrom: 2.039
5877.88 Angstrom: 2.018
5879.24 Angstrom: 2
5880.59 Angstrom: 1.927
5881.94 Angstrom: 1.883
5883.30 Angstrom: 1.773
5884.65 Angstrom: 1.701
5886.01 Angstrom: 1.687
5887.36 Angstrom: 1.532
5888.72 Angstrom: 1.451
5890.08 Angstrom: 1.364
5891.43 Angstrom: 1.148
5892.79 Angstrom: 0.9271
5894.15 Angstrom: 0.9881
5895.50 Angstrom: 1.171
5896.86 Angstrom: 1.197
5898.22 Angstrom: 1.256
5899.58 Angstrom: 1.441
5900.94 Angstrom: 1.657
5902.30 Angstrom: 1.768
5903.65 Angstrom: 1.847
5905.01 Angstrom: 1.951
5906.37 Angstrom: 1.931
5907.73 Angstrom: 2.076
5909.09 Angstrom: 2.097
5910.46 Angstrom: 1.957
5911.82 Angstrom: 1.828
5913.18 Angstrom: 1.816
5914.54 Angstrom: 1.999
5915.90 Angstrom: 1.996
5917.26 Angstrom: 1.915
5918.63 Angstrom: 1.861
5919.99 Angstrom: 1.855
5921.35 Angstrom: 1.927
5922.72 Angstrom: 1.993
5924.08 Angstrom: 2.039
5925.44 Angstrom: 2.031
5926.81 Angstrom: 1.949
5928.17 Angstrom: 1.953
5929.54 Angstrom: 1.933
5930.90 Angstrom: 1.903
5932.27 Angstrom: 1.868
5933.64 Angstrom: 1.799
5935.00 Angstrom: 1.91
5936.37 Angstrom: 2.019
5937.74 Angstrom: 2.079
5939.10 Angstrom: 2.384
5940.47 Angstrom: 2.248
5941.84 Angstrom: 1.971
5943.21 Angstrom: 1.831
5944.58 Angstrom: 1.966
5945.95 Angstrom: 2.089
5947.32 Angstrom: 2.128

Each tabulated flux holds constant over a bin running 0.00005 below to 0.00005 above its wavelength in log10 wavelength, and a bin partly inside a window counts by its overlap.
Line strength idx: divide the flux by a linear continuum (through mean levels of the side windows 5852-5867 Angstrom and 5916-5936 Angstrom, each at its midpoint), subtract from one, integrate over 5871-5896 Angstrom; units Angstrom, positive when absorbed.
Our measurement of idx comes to 3.28 Angstrom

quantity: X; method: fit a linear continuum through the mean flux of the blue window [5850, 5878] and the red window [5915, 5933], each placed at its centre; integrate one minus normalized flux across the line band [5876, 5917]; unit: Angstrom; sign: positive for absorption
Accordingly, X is 5.8 Angstrom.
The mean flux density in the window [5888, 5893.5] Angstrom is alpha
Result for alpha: 1.22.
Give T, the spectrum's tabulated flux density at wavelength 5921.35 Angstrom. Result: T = 1.927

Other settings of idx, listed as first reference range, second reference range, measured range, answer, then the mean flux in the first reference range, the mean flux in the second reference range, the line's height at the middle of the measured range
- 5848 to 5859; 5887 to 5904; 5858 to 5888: -4.8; 1.95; 1.35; 1.67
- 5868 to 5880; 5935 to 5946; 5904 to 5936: 1.9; 2.07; 2.06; 2.06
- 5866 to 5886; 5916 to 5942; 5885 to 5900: 5.2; 1.98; 1.98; 1.98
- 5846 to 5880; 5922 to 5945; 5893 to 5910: 3.3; 1.99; 1.99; 1.99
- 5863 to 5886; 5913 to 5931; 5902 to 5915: 0.2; 1.97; 1.95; 1.95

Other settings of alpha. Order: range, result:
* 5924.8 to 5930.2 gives 1.96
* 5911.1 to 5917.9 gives 1.91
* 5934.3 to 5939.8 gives 2.1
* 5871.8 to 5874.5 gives 2.01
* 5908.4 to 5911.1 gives 2.02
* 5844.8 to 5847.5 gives 2.12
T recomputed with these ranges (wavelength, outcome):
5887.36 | 1.532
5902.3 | 1.768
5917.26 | 1.915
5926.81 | 1.949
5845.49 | 2.192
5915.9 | 1.996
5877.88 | 2.018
